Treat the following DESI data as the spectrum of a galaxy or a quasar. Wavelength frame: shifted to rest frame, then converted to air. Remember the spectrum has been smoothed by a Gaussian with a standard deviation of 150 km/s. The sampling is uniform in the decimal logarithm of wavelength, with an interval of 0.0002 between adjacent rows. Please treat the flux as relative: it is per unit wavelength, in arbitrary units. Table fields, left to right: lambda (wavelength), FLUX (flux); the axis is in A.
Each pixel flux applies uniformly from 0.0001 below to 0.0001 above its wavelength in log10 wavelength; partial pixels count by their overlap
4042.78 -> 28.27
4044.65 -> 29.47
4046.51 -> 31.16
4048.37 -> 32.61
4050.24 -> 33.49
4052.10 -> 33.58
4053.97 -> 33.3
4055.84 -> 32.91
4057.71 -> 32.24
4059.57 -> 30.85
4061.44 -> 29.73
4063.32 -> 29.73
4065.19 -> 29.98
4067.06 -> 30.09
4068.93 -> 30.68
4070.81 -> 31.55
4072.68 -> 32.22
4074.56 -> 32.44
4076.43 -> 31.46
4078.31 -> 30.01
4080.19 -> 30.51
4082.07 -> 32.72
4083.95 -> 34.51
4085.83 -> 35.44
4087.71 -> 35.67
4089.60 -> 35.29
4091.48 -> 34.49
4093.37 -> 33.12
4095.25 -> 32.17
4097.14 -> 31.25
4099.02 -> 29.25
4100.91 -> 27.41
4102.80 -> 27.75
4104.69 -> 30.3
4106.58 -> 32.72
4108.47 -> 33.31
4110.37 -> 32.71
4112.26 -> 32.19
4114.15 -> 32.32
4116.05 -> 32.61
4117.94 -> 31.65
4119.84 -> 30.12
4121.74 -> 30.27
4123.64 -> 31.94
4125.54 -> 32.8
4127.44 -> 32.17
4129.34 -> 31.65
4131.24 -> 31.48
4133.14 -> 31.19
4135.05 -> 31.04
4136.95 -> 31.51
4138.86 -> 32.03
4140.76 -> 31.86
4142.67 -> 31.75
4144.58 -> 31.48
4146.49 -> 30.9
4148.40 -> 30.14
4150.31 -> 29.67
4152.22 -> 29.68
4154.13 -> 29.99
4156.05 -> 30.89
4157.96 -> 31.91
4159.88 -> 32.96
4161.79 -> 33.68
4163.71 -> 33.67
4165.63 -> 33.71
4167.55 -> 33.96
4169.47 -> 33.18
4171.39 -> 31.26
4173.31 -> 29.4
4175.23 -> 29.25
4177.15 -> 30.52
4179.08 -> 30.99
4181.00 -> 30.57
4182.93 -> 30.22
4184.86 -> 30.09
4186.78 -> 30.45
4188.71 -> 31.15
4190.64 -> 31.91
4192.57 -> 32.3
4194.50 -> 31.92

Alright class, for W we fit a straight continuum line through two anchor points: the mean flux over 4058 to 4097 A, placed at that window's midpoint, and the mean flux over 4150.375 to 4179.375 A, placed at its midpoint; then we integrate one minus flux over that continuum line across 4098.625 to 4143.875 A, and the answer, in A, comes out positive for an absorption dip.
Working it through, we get 0.7 A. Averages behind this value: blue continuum 32.1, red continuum 31.6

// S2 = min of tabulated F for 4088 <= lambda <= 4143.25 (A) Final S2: 27.41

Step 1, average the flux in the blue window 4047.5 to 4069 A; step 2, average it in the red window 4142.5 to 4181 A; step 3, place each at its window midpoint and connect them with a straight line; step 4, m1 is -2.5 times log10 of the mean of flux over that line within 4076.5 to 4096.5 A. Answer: -0.06 mag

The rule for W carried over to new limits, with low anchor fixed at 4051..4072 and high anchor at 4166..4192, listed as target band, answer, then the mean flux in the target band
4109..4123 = -0.2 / 31.7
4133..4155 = 0.2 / 30.9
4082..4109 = -0.9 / 32.3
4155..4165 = -0.5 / 32.6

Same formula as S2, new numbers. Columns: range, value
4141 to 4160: 29.67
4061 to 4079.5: 29.73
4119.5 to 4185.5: 29.25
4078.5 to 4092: 30.51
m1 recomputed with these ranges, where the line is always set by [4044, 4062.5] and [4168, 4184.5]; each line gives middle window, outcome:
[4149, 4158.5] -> 0.02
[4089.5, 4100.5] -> -0.02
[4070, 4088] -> -0.03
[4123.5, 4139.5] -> -0.02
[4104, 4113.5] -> -0.03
